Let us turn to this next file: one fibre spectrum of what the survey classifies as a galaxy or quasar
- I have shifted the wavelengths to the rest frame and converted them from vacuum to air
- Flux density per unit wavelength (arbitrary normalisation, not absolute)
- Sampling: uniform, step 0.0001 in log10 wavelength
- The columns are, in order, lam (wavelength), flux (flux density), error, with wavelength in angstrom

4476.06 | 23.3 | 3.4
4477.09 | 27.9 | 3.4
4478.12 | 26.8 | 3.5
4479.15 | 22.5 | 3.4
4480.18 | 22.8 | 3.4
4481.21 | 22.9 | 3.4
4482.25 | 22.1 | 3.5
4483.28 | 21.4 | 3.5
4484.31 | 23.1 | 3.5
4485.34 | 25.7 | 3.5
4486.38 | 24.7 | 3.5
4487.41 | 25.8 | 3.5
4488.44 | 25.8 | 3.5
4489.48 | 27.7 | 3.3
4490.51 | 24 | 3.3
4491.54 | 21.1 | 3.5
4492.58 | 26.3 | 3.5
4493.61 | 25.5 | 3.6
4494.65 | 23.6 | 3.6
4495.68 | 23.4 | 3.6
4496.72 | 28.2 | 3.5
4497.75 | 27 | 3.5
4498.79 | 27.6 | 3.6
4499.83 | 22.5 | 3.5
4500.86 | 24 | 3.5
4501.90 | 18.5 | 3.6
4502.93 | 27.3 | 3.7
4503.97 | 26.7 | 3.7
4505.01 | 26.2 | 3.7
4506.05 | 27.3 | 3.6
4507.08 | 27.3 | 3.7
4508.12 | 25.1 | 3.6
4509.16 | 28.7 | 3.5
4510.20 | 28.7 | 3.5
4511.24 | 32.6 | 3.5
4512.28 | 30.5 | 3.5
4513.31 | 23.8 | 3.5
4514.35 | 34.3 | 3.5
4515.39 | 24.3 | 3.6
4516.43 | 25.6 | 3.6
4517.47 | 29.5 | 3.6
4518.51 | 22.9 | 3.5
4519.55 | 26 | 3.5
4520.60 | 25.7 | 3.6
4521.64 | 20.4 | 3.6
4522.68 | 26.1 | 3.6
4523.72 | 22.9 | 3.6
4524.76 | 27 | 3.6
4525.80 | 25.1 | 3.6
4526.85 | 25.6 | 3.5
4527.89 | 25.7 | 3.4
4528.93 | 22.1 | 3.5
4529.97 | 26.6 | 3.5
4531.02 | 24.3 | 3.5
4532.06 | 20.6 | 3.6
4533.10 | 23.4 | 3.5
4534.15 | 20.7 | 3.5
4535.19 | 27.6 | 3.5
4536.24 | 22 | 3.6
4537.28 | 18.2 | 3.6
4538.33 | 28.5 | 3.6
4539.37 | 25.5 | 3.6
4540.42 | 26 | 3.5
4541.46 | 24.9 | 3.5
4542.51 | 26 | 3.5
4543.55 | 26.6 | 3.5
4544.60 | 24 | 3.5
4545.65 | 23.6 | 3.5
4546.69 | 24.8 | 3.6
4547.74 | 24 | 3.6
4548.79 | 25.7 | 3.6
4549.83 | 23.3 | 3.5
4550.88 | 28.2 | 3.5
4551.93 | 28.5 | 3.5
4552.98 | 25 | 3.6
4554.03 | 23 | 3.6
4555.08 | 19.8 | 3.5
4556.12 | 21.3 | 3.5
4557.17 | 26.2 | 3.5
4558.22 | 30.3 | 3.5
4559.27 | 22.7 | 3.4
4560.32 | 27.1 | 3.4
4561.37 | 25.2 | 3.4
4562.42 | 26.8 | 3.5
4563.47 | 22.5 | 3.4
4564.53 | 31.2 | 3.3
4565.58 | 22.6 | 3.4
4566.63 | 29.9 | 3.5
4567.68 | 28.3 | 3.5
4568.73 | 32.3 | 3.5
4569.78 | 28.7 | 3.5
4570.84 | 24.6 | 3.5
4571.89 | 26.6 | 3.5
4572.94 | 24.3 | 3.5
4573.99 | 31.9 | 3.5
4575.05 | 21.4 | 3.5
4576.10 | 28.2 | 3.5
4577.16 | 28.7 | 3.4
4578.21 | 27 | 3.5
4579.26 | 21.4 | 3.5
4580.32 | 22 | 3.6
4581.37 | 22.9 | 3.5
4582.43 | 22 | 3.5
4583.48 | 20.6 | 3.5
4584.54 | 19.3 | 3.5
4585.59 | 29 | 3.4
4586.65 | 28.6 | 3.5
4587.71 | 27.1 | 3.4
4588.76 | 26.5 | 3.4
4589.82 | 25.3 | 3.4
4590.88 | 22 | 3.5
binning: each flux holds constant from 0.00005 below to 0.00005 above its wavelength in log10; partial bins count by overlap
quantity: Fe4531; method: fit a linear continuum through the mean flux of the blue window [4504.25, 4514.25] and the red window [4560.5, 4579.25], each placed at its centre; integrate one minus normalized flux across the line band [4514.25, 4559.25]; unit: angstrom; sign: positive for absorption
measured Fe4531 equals 4.5 angstrom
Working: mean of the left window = 28.1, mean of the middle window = 24.8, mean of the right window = 26.9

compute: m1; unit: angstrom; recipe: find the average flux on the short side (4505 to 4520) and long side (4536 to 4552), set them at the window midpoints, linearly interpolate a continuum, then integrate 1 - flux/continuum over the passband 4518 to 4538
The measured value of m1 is 1.8 angstrom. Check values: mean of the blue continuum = 27.6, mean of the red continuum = 24.9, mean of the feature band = 23.9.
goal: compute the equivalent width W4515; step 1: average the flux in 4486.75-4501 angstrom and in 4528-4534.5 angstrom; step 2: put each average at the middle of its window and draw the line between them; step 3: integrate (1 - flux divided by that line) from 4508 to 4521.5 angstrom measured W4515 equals -1.8 angstrom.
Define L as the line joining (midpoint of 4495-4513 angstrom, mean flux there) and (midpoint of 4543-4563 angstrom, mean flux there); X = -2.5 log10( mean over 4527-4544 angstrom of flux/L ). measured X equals 0.05 mag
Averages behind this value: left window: 26.5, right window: 25.1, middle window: 24.3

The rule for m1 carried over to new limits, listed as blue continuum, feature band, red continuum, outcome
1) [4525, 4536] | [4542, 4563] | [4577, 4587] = -0.9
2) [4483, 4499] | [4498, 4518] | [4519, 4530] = -1.6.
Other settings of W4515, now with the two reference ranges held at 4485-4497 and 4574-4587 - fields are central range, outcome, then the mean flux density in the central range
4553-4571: -1.0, 26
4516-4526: -0.1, 25.1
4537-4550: -0.1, 24.9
